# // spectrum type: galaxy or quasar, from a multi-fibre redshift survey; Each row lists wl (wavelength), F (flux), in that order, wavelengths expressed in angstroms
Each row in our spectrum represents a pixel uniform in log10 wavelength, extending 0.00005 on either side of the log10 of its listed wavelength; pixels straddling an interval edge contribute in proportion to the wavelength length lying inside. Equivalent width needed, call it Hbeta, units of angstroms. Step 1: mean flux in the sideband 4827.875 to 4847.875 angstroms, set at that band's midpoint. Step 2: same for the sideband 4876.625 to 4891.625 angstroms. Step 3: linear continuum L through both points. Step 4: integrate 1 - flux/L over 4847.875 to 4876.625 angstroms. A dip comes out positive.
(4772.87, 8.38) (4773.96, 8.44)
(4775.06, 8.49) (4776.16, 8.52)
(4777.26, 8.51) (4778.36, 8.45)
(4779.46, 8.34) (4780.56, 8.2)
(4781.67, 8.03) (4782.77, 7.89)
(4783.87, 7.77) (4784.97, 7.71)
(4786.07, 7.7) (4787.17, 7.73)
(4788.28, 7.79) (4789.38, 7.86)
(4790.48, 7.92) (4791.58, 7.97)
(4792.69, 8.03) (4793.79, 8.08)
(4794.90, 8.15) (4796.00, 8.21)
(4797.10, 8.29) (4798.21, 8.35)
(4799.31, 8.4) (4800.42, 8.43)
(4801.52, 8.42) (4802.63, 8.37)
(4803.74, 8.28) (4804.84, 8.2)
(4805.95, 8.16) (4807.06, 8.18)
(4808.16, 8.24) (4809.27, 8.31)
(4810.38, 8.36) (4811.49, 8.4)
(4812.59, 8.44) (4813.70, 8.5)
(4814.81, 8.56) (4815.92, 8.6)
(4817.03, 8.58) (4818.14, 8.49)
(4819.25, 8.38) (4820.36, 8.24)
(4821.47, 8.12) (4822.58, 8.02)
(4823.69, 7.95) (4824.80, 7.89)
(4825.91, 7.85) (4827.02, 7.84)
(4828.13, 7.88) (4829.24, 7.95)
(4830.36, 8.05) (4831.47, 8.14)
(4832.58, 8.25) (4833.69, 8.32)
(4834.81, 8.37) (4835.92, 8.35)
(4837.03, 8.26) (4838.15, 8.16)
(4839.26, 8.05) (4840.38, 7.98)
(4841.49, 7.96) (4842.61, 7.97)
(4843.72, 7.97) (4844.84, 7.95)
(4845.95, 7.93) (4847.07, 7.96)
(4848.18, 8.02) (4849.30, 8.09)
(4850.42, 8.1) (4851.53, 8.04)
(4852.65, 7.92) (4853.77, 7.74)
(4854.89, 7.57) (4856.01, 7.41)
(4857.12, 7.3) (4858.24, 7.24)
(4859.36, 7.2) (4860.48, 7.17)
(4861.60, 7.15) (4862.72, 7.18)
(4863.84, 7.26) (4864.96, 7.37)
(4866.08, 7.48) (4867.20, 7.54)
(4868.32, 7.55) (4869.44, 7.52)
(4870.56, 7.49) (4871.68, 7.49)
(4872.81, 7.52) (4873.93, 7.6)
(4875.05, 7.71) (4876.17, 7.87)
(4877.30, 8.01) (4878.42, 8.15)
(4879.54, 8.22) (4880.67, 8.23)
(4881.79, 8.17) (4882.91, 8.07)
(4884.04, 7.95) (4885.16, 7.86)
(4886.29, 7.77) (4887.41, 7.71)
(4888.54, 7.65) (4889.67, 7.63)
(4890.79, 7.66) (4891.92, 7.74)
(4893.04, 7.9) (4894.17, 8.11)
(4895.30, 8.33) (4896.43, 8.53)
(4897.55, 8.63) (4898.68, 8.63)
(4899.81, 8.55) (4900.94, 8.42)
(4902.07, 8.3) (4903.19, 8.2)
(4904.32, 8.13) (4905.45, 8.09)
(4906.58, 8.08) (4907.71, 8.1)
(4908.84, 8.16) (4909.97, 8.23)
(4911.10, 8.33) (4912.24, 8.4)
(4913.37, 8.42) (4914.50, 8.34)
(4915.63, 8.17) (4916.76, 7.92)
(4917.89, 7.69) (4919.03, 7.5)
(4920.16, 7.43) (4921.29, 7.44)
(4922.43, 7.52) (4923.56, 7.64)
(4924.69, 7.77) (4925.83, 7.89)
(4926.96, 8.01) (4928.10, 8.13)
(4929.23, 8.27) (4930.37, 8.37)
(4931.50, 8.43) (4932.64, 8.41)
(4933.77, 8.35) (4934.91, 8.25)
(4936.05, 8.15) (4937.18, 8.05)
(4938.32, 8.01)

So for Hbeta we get 1.6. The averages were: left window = 8.09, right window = 7.92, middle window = 7.55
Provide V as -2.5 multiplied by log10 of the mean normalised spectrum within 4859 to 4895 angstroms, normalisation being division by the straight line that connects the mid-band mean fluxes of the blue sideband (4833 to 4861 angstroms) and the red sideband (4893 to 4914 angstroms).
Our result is 0.06 mag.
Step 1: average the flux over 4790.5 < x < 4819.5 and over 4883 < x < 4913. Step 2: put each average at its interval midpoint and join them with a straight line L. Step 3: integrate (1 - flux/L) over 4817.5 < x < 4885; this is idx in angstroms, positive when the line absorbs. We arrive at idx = 2.93 angstroms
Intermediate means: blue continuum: 8.31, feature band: 7.86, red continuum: 8.12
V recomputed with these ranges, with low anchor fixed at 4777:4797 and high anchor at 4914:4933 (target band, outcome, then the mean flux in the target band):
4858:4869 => 0.09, 7.32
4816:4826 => -0.03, 8.2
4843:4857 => 0.01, 7.88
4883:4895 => 0.02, 7.82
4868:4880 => 0.03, 7.74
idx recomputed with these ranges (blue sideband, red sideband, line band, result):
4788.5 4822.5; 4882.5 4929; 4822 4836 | 0.3 angstroms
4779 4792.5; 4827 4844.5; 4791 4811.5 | -0.7 angstroms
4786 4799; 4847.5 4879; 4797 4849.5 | -2.4 angstroms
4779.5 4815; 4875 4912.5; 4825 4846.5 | 0.2 angstroms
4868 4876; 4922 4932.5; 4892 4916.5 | -1.4 angstroms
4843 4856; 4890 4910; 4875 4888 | 0.2 angstroms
